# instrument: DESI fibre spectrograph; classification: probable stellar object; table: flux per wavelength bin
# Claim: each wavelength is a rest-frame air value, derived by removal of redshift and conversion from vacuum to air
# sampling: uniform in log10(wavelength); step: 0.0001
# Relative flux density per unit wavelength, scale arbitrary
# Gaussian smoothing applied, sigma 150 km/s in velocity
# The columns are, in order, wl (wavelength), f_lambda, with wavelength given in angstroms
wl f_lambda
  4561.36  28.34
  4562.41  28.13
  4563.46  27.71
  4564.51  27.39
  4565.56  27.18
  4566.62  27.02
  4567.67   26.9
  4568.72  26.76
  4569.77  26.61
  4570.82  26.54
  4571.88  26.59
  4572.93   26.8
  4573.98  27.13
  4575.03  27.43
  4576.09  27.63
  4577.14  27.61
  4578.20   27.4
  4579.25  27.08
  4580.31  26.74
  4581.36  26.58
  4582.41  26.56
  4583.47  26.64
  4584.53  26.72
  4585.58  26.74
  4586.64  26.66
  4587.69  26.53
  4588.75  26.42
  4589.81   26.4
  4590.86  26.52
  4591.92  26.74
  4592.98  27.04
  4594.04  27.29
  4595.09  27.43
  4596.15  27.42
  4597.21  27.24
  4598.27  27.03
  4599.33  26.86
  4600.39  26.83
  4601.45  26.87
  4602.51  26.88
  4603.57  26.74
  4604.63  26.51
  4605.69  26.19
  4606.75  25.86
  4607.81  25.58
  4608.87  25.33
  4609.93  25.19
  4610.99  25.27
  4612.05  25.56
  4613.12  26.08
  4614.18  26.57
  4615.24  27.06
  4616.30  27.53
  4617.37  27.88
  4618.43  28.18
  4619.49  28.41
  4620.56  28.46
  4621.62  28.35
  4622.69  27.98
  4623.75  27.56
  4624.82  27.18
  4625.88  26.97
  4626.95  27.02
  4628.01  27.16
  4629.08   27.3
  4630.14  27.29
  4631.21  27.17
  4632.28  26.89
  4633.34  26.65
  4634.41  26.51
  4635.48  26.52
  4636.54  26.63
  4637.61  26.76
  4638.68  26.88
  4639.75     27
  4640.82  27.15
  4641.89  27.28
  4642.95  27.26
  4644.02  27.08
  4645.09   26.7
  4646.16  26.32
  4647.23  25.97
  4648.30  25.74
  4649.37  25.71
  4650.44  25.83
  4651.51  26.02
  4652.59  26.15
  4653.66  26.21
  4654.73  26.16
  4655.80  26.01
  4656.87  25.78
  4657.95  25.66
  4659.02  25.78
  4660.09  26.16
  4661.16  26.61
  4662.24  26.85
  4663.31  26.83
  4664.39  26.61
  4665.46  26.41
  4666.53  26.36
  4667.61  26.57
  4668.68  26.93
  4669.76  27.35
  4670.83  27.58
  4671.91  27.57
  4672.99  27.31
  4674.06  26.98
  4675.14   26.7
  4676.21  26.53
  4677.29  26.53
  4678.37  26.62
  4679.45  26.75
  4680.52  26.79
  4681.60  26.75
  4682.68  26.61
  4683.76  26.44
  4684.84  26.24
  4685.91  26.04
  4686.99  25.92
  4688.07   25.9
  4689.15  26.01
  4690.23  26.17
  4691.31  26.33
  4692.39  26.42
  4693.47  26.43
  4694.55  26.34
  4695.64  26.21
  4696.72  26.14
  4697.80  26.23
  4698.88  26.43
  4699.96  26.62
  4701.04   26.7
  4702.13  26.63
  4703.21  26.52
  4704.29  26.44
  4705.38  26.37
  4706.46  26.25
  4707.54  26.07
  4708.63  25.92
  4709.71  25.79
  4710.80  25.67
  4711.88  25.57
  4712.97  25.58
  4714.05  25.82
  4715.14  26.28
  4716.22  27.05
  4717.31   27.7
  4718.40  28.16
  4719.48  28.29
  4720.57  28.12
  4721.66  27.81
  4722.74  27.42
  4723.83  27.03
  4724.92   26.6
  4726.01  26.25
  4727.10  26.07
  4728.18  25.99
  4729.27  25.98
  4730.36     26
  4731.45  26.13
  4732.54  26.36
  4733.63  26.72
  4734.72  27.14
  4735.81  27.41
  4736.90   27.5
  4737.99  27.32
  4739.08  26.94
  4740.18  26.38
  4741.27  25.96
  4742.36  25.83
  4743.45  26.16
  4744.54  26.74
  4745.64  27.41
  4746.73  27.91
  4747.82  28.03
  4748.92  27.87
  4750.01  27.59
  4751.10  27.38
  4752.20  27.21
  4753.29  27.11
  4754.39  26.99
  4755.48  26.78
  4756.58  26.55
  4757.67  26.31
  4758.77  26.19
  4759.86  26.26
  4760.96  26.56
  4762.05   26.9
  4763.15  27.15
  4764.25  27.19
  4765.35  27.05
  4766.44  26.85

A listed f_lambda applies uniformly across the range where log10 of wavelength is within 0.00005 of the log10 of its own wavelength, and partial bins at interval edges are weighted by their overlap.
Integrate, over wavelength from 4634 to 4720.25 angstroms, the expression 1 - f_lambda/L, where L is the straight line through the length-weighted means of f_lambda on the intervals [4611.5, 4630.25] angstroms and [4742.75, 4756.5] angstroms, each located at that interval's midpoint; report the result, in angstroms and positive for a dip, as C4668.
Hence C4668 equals 2.5 angstroms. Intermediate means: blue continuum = 27.4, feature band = 26.5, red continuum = 27.2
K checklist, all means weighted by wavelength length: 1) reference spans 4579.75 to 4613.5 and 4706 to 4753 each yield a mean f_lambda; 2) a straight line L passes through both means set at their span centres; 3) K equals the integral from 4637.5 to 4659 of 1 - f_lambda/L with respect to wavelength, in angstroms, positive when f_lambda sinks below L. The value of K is 0.2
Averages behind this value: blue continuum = 26.5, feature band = 26.4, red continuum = 26.8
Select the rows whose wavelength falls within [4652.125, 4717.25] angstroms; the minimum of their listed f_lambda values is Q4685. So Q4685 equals 25.57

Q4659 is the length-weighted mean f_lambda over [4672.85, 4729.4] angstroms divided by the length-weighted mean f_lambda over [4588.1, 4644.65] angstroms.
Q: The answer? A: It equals 1.0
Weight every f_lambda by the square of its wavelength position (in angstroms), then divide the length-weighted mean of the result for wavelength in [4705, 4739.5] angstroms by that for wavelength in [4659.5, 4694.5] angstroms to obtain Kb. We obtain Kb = 1.02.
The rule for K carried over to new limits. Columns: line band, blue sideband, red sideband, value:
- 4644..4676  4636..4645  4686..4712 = 0.34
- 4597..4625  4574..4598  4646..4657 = -0.29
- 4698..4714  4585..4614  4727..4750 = 0.33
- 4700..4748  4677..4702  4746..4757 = 0.44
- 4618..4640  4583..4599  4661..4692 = -0.43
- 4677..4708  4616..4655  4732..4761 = 0.65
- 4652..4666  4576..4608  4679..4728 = 0.20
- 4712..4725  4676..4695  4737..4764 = -0.23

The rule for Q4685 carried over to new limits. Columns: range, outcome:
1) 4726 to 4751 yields 25.83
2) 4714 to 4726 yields 25.82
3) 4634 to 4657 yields 25.71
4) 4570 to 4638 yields 25.19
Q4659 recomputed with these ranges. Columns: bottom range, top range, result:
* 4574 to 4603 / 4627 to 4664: 0.99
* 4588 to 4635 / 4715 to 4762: 1.00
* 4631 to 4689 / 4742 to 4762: 1.02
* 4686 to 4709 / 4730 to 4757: 1.03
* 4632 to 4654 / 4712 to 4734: 1.01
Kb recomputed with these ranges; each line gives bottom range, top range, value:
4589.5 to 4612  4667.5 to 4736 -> 1.05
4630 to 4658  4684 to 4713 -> 1.01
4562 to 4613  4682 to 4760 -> 1.05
